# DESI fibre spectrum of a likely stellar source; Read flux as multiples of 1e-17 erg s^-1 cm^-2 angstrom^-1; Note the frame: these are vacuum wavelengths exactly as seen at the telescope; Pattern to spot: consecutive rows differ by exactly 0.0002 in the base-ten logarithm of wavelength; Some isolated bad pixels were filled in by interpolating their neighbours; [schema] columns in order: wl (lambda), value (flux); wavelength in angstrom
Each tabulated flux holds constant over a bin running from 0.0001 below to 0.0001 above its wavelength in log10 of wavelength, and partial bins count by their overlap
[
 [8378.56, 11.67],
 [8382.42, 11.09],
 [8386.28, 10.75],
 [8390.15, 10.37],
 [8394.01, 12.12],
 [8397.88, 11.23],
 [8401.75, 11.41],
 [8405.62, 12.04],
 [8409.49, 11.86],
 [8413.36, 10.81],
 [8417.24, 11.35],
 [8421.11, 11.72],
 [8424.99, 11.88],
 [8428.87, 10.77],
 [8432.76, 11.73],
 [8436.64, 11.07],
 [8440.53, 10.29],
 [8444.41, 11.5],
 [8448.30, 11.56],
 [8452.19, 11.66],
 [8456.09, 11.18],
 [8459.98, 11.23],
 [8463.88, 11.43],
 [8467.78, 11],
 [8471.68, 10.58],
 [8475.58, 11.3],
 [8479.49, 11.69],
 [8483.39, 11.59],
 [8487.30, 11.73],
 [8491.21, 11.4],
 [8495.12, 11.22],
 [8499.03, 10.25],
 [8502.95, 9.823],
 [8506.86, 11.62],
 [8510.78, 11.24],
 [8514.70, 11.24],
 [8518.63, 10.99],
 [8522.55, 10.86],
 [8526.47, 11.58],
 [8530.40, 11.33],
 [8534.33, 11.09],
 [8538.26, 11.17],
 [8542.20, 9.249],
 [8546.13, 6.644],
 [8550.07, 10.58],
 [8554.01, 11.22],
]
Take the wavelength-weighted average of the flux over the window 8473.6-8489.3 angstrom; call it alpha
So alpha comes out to 11.6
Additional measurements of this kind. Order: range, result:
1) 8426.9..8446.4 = 11.1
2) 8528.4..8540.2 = 11.2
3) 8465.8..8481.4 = 11.1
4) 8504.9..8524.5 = 11.2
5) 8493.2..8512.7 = 10.8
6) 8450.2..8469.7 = 11.3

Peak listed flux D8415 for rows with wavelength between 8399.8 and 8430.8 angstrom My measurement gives 12.04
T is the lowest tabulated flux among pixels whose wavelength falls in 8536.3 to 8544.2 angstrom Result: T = 9.249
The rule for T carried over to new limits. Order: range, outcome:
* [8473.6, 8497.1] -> 11.22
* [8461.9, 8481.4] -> 10.58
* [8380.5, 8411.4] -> 10.37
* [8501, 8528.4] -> 9.823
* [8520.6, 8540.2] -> 10.86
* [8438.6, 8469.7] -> 10.29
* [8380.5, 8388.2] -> 10.75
